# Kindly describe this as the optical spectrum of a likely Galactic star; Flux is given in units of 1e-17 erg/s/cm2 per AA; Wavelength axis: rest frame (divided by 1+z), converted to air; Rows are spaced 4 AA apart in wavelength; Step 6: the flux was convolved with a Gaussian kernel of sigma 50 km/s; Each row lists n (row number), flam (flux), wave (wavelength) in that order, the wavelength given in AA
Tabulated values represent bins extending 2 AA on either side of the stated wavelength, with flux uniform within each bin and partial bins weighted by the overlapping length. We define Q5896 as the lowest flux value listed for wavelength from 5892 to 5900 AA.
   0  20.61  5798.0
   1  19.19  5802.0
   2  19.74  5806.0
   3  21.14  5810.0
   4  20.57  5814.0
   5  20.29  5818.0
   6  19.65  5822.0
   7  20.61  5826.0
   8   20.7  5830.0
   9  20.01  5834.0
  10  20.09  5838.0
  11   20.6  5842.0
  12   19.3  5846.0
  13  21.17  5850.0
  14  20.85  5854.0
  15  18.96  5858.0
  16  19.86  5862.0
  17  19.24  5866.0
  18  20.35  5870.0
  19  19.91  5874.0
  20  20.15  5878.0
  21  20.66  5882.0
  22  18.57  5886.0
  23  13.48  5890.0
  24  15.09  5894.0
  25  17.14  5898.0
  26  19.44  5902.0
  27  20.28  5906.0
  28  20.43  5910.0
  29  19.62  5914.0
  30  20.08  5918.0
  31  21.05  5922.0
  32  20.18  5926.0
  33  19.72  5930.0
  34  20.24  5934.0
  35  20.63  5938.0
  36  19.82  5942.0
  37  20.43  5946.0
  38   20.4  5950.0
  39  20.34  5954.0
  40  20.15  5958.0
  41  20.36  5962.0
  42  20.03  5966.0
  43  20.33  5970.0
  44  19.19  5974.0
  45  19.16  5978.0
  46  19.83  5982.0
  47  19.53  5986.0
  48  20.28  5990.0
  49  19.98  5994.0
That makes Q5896 15.09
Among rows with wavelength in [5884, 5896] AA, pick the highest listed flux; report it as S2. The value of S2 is 18.57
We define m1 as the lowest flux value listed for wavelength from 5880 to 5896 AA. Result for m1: 13.48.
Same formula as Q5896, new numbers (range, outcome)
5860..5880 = 19.24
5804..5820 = 19.74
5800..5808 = 19.19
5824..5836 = 20.01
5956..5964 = 20.15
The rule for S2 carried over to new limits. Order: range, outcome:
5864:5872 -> 20.35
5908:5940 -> 21.05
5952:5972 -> 20.36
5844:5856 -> 21.17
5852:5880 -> 20.85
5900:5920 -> 20.43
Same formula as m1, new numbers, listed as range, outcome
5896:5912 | 17.14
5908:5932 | 19.62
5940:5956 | 19.82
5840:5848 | 19.3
